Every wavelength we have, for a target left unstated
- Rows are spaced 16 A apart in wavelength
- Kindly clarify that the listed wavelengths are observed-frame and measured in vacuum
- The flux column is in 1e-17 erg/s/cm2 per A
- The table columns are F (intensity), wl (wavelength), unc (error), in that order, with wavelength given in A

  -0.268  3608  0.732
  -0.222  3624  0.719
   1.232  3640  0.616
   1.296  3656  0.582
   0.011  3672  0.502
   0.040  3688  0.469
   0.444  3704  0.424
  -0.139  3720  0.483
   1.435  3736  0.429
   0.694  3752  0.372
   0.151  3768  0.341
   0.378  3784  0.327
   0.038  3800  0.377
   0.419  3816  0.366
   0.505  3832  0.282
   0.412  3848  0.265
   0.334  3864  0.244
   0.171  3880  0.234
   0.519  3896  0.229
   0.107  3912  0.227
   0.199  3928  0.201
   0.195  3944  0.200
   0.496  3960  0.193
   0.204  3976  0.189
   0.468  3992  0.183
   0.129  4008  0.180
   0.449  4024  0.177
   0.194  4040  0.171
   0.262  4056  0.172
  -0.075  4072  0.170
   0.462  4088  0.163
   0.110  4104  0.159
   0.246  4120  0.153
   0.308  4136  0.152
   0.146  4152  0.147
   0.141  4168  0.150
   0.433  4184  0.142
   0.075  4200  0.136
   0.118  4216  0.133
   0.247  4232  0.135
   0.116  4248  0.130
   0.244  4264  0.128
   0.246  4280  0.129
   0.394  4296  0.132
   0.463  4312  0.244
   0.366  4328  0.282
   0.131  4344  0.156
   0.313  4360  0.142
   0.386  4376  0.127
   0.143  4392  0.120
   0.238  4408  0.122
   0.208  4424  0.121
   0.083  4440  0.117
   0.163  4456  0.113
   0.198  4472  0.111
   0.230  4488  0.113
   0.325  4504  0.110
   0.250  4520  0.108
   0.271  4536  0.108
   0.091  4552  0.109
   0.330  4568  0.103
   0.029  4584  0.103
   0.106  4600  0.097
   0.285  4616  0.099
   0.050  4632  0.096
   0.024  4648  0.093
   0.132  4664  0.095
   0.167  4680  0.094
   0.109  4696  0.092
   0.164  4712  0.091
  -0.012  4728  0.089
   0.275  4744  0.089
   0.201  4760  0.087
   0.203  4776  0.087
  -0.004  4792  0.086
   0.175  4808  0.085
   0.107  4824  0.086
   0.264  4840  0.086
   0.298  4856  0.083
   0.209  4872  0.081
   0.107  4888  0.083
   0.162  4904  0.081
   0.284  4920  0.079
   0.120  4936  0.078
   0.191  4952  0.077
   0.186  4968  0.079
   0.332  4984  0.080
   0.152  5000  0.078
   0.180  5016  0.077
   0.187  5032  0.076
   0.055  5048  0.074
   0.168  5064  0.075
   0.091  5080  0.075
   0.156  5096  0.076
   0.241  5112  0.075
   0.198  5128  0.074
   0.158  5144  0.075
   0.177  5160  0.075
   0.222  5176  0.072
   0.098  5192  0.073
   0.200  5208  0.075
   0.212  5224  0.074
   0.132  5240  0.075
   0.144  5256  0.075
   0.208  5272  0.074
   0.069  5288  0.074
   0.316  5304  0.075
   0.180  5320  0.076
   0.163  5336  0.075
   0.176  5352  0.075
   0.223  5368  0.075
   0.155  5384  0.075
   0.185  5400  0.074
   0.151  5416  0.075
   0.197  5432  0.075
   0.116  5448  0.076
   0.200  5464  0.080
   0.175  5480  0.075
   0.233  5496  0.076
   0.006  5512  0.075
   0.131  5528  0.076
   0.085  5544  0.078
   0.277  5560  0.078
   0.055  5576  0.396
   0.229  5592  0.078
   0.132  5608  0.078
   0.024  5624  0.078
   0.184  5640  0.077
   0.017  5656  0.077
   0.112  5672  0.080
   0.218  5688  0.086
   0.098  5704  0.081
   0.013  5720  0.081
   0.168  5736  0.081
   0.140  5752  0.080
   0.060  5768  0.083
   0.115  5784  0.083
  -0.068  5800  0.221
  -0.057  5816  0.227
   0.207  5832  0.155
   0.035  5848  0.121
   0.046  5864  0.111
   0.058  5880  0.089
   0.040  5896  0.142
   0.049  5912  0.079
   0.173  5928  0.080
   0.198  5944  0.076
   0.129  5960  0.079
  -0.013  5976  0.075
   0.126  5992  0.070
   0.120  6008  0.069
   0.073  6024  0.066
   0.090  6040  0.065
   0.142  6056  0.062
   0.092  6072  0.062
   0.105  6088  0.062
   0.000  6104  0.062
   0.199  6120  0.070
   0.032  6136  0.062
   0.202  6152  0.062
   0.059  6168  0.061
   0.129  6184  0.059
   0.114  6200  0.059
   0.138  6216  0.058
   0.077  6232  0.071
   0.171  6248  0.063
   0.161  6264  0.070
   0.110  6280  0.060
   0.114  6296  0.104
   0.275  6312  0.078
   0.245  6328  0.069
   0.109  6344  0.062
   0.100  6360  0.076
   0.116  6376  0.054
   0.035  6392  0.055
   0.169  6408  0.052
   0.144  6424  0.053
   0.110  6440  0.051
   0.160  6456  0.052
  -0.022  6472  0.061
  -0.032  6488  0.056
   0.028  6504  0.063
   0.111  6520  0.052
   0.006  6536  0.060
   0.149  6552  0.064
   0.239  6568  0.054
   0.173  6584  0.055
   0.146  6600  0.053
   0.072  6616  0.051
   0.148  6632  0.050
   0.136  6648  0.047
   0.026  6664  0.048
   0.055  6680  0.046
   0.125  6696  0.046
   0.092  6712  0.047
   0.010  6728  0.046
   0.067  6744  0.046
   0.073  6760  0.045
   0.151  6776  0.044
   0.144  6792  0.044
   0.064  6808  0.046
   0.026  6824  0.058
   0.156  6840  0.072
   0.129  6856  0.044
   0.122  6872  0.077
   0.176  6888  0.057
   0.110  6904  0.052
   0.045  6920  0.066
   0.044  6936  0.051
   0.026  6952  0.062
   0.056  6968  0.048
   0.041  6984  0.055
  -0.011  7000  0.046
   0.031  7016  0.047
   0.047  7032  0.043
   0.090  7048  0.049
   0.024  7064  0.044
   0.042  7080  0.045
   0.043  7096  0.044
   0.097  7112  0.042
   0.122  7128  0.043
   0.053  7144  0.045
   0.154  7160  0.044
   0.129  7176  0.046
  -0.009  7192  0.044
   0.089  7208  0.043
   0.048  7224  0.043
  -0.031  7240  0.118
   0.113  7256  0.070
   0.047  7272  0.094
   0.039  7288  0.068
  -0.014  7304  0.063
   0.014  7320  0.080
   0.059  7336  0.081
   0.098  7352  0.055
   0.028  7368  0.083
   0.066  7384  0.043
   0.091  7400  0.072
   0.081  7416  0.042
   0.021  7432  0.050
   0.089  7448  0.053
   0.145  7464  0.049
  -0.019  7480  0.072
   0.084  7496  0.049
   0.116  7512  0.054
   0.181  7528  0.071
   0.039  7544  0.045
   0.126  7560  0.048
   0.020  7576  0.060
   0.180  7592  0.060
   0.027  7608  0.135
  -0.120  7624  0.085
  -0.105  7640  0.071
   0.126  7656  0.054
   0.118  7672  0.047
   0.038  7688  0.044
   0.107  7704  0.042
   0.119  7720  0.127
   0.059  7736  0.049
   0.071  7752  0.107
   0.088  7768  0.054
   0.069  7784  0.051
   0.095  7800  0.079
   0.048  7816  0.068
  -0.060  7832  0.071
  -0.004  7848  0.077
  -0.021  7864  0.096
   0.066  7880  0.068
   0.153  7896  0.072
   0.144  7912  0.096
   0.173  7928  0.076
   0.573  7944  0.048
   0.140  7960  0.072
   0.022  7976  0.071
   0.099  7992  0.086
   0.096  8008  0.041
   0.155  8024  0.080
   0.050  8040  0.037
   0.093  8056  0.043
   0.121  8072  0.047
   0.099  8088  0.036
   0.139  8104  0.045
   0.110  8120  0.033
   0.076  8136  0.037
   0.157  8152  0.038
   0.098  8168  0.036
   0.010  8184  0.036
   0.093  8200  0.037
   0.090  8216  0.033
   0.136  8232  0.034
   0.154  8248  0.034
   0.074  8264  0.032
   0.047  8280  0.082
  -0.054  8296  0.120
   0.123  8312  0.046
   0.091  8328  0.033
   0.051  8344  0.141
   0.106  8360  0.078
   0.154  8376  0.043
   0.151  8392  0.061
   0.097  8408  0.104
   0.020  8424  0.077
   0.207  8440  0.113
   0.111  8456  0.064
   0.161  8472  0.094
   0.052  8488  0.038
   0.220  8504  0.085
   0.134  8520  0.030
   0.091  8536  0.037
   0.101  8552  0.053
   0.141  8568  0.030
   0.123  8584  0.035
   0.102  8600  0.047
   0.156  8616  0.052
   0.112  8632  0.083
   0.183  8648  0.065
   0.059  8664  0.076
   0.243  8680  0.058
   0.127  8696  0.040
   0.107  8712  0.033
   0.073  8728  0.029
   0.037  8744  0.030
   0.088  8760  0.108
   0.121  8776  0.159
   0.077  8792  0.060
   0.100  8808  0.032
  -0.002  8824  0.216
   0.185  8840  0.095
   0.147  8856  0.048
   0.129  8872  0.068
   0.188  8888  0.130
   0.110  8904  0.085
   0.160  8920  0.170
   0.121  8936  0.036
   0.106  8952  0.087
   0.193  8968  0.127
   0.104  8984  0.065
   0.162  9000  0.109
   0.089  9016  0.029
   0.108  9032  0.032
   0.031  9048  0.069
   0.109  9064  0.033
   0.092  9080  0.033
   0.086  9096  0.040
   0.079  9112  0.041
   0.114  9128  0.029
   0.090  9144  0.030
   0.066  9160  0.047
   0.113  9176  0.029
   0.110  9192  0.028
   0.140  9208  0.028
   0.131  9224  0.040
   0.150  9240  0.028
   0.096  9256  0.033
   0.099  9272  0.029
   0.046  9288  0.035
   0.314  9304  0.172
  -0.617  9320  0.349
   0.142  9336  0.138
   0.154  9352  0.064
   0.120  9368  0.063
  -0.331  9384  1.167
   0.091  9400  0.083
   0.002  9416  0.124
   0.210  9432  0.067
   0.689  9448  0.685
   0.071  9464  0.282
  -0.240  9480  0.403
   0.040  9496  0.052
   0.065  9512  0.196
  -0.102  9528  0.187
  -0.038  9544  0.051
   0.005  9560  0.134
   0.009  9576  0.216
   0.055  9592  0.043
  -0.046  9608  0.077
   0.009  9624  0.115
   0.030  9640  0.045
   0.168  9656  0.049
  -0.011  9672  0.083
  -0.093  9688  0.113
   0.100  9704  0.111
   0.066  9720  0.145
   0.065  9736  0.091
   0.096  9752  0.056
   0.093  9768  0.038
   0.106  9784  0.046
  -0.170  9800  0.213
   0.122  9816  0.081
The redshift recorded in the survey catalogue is 1.13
